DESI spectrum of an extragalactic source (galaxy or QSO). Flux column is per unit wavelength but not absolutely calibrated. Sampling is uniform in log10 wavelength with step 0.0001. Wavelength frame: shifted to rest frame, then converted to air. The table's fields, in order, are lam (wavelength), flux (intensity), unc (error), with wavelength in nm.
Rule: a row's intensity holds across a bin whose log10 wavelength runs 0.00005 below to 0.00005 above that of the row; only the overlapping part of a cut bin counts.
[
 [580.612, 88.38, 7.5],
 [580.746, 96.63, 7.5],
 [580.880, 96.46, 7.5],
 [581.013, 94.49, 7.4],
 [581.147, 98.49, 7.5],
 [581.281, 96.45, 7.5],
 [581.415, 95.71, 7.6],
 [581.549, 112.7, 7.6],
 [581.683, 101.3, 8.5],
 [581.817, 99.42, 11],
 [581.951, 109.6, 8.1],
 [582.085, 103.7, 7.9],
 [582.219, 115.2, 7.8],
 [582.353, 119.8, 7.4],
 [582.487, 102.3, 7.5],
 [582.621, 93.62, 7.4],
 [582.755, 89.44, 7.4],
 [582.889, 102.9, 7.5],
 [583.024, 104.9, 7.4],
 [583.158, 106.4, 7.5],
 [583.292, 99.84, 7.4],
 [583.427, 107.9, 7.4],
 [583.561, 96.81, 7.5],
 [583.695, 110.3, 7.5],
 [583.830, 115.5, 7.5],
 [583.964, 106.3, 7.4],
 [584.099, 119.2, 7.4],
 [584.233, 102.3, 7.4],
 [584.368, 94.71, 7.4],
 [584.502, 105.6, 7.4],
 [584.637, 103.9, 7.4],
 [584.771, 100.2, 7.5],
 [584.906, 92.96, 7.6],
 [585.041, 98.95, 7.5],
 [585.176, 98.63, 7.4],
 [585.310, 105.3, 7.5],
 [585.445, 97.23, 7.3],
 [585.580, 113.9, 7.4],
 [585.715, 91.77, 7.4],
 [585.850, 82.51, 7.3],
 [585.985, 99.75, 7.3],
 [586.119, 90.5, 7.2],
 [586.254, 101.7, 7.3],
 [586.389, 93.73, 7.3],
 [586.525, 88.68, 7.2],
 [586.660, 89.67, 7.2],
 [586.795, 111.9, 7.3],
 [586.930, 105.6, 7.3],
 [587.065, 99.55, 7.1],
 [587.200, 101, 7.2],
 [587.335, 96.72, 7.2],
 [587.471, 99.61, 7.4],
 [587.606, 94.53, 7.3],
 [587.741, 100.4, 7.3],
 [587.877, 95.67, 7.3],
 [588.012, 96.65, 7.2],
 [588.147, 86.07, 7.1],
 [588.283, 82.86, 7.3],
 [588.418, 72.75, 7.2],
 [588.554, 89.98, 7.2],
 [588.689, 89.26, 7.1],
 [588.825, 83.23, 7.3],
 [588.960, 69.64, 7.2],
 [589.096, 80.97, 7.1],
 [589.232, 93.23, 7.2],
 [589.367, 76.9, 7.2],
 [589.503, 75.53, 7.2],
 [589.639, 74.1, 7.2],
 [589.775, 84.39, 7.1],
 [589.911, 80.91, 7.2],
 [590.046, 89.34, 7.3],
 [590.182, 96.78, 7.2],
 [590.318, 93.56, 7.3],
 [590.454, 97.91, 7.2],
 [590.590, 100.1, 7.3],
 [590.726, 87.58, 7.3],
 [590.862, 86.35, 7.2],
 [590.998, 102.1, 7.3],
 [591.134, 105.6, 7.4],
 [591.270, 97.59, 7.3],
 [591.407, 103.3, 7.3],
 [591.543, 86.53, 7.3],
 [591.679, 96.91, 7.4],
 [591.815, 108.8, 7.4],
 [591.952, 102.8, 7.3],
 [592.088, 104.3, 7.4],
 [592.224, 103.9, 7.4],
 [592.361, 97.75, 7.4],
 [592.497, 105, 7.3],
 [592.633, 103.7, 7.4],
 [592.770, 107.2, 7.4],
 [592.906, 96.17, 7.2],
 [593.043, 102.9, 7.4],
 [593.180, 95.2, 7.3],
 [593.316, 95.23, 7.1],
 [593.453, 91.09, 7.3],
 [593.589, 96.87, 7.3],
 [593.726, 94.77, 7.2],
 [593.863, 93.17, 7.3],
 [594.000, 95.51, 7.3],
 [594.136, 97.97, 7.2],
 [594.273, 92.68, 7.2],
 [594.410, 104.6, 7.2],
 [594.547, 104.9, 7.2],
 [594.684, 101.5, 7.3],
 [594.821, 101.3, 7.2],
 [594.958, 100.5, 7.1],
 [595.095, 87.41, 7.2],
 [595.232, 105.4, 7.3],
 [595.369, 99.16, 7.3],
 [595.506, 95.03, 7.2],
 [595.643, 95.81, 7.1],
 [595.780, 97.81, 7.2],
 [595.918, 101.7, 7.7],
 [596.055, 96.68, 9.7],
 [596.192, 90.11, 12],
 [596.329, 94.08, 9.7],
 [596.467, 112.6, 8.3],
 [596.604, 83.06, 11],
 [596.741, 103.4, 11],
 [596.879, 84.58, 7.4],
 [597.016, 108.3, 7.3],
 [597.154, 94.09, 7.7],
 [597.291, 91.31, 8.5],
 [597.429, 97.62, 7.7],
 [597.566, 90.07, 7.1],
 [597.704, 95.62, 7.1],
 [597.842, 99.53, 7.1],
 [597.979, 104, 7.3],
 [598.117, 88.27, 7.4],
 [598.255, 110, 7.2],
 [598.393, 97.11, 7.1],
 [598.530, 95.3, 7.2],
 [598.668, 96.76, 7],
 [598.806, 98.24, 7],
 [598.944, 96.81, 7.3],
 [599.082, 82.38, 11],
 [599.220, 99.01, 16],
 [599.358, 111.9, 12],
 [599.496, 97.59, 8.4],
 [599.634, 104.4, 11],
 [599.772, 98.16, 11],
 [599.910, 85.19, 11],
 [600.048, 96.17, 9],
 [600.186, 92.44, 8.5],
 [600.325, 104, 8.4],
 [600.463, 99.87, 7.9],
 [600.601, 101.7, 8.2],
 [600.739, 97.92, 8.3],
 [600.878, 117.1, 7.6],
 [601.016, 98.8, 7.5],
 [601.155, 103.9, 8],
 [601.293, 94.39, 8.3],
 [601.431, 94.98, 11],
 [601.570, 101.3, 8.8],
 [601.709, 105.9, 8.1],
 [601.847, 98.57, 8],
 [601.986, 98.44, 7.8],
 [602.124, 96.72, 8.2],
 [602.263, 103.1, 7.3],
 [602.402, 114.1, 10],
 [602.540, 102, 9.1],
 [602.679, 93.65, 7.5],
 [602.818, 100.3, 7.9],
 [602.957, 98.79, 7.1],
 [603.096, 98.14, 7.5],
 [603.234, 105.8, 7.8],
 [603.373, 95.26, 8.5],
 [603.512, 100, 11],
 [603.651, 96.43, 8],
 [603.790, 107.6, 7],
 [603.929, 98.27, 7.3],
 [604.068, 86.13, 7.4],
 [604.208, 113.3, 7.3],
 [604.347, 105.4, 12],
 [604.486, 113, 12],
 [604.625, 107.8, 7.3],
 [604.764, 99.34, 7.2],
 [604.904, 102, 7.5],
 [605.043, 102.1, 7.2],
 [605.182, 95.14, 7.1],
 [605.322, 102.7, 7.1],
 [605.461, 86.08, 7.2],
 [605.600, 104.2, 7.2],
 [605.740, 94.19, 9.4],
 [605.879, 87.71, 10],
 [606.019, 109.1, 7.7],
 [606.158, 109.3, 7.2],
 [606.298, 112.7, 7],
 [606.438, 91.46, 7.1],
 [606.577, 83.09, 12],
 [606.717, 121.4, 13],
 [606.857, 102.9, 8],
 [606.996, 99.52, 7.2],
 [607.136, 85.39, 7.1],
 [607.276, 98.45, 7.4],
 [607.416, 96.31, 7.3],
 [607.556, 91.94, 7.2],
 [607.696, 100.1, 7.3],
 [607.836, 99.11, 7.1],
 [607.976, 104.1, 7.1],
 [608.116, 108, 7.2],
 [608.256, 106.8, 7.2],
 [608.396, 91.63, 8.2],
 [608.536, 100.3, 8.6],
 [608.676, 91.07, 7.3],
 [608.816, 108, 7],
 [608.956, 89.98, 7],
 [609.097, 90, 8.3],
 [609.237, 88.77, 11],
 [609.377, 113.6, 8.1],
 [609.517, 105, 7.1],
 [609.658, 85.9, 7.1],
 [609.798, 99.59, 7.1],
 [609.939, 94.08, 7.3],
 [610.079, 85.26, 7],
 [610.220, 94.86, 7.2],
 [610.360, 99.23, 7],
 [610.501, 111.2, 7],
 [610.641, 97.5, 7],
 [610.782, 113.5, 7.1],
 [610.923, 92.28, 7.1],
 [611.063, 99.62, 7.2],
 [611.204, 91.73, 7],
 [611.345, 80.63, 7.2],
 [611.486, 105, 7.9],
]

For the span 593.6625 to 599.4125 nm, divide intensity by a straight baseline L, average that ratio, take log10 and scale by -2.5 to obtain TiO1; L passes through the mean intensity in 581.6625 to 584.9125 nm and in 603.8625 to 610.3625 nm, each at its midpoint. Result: 0.045 mag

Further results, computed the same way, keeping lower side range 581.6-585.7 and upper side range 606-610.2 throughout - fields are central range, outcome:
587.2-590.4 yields 0.18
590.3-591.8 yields 0.06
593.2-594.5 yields 0.06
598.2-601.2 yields 0.01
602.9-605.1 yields -0.03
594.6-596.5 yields 0.03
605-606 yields 0.03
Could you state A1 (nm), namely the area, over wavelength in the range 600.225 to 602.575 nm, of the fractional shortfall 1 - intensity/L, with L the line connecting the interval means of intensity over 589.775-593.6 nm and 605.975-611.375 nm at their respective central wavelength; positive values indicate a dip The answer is -0.09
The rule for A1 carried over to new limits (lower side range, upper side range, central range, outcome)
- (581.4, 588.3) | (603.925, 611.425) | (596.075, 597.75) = 0.07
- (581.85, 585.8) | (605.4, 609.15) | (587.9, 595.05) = 0.57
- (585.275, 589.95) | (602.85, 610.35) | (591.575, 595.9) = -0.25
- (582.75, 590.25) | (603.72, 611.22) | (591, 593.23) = -0.11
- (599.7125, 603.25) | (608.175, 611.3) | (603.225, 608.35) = -0.09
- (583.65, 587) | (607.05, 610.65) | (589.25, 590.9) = 0.21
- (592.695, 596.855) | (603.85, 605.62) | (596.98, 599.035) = 0.03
